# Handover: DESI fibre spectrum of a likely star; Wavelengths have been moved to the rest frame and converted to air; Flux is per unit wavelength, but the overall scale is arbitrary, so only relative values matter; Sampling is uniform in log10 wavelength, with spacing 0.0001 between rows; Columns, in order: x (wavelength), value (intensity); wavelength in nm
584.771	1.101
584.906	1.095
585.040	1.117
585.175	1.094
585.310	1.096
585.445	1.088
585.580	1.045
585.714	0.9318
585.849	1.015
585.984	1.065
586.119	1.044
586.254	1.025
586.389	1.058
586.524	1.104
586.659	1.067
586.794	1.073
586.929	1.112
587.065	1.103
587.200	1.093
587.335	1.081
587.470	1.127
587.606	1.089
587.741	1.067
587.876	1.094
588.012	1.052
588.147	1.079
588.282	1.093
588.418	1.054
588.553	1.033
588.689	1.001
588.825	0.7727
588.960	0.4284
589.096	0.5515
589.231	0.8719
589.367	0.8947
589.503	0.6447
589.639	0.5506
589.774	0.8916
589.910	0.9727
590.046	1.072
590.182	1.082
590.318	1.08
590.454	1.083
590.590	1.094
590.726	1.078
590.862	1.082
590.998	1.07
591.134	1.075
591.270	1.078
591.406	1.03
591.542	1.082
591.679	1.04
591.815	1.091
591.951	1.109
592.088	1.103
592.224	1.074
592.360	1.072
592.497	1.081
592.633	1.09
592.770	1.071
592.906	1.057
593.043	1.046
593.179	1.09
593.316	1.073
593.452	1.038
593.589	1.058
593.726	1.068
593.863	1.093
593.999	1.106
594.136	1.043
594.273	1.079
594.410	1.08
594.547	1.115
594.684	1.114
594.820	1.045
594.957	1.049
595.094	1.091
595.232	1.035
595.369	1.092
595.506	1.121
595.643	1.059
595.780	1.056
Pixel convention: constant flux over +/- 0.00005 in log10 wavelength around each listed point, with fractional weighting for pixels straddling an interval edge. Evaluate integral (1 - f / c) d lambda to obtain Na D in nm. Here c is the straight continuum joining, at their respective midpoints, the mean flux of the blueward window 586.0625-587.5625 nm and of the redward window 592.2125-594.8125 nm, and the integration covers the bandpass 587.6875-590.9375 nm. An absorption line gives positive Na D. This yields 0.411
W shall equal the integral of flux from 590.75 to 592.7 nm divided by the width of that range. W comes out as 1.08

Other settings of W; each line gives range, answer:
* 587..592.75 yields 1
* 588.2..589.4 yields 0.857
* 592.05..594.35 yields 1.07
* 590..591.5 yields 1.08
